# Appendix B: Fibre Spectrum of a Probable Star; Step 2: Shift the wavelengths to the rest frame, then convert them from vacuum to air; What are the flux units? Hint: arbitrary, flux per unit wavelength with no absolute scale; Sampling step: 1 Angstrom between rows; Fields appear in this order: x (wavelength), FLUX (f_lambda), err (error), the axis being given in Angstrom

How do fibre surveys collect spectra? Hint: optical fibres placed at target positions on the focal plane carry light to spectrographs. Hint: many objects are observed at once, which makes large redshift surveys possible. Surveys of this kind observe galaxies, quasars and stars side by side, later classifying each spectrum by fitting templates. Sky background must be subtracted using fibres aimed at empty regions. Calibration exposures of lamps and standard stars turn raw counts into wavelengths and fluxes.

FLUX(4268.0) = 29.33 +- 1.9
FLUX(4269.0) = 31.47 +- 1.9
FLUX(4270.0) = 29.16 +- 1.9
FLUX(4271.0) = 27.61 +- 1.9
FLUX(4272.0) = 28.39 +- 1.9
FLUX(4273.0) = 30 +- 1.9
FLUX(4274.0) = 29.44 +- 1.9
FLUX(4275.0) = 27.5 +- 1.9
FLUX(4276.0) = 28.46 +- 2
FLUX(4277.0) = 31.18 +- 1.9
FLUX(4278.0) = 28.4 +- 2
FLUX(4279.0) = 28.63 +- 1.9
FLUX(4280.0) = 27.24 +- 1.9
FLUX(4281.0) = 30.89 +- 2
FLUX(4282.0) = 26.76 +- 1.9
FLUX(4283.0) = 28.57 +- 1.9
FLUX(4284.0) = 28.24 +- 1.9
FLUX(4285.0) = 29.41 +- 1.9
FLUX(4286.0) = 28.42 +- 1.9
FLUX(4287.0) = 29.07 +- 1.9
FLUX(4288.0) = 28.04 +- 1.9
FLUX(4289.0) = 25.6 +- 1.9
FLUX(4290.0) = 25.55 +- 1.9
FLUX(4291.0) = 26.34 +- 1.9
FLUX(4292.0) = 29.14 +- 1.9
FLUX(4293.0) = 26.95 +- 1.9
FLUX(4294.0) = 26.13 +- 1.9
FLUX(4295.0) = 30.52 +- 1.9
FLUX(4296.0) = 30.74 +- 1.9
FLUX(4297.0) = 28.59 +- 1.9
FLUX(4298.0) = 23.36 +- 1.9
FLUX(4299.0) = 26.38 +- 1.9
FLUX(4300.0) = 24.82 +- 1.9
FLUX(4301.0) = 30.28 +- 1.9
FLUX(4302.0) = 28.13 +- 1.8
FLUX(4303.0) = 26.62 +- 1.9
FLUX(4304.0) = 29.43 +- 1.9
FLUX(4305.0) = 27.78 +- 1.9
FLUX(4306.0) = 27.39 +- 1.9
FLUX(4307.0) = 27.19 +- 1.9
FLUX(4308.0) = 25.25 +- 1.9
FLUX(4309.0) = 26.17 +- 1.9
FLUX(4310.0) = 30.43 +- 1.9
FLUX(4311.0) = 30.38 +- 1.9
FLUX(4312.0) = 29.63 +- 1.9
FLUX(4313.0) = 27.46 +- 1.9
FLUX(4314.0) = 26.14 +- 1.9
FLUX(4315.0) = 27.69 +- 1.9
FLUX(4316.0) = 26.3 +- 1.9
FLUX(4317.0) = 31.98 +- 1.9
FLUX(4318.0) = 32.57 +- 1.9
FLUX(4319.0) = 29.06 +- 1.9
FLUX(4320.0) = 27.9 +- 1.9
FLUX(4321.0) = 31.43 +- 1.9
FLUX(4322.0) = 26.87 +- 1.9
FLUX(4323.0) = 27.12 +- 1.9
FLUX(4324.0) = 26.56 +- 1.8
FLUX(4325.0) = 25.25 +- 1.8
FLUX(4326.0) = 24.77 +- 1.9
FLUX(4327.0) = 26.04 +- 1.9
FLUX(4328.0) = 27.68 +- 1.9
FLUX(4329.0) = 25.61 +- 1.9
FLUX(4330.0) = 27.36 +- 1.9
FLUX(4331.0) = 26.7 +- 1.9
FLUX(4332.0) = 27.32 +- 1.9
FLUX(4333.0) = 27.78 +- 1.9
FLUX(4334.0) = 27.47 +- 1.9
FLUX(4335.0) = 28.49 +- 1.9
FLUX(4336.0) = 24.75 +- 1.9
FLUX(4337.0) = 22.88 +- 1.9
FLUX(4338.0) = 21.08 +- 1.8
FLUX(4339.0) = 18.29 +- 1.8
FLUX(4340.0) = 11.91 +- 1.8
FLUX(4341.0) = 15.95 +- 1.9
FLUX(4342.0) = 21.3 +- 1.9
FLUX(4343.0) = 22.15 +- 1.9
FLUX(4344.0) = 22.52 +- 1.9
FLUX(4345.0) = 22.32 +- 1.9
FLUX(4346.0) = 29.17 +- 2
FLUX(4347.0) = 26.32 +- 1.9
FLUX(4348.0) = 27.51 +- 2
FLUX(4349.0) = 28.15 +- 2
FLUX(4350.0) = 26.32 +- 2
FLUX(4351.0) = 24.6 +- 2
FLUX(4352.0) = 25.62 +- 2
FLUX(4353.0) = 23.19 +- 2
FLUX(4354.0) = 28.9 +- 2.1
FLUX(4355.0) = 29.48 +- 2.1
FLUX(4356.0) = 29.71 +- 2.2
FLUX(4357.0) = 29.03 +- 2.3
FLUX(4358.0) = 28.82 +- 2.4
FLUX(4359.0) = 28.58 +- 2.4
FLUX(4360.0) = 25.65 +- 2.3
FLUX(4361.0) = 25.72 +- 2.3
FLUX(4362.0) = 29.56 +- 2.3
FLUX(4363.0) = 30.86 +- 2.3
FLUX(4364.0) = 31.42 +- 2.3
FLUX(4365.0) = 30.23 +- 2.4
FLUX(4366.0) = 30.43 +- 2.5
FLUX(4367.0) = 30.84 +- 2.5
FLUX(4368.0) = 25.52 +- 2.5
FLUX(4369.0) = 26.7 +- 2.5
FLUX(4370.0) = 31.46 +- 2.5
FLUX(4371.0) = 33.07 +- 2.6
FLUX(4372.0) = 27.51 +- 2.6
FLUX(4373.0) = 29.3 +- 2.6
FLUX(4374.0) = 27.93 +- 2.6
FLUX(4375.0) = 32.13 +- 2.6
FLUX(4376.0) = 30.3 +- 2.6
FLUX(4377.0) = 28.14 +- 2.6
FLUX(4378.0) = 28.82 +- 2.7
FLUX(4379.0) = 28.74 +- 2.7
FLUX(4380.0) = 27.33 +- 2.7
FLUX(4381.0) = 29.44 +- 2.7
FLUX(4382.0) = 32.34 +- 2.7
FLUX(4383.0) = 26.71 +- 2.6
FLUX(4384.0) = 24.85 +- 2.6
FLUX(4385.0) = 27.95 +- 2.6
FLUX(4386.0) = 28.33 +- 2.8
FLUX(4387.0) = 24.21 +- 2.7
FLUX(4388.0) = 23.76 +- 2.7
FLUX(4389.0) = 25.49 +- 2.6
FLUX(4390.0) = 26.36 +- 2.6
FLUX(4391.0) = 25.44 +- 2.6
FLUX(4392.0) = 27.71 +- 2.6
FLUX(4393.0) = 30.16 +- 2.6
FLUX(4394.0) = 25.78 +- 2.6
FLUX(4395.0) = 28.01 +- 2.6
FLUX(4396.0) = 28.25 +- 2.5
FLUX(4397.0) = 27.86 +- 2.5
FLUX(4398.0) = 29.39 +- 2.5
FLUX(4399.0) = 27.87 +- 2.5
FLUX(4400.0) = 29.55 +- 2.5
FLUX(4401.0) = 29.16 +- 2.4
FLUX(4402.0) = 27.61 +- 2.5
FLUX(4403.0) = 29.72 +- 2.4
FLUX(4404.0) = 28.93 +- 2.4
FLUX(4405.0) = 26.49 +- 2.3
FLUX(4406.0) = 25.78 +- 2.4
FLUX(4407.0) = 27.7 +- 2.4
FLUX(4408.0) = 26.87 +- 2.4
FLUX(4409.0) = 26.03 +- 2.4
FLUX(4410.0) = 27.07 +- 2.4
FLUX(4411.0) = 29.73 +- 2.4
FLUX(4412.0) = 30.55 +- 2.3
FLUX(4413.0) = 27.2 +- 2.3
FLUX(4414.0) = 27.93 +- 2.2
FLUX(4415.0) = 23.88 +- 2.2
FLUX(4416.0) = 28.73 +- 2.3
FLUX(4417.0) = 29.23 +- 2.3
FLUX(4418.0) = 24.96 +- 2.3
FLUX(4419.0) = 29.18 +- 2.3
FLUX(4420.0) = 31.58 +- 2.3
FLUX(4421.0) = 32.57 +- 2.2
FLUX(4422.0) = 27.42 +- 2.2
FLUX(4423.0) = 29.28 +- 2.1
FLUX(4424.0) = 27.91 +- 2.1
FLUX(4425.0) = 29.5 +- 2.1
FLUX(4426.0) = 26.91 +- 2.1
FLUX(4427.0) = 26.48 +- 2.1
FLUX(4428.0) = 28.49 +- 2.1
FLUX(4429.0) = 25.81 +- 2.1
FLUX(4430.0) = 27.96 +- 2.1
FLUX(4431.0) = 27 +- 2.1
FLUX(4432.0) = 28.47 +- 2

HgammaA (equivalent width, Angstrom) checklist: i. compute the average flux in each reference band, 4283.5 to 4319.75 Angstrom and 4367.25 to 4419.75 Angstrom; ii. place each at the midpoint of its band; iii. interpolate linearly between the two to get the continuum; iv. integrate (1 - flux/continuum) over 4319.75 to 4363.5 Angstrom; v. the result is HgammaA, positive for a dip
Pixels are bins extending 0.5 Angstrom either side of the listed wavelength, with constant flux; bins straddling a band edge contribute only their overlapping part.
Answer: 3.44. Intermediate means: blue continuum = 28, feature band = 25.8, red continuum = 28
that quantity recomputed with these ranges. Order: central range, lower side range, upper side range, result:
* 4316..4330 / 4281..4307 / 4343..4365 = -0.17 Angstrom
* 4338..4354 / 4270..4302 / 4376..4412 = 2.72 Angstrom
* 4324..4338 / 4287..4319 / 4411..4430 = 0.91 Angstrom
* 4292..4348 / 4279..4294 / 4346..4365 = 2.89 Angstrom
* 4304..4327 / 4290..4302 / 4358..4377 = 0.02 Angstrom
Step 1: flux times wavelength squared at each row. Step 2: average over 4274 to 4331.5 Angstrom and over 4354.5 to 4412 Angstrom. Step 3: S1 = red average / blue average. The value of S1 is 1.1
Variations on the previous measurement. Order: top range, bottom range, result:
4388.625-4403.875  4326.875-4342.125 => 1.21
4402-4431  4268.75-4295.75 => 1.05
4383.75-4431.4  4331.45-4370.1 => 1.09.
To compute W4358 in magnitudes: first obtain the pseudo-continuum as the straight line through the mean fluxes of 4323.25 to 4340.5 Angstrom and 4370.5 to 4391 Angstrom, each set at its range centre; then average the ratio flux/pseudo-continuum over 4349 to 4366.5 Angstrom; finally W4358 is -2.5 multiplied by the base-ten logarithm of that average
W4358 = -0.06 mag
